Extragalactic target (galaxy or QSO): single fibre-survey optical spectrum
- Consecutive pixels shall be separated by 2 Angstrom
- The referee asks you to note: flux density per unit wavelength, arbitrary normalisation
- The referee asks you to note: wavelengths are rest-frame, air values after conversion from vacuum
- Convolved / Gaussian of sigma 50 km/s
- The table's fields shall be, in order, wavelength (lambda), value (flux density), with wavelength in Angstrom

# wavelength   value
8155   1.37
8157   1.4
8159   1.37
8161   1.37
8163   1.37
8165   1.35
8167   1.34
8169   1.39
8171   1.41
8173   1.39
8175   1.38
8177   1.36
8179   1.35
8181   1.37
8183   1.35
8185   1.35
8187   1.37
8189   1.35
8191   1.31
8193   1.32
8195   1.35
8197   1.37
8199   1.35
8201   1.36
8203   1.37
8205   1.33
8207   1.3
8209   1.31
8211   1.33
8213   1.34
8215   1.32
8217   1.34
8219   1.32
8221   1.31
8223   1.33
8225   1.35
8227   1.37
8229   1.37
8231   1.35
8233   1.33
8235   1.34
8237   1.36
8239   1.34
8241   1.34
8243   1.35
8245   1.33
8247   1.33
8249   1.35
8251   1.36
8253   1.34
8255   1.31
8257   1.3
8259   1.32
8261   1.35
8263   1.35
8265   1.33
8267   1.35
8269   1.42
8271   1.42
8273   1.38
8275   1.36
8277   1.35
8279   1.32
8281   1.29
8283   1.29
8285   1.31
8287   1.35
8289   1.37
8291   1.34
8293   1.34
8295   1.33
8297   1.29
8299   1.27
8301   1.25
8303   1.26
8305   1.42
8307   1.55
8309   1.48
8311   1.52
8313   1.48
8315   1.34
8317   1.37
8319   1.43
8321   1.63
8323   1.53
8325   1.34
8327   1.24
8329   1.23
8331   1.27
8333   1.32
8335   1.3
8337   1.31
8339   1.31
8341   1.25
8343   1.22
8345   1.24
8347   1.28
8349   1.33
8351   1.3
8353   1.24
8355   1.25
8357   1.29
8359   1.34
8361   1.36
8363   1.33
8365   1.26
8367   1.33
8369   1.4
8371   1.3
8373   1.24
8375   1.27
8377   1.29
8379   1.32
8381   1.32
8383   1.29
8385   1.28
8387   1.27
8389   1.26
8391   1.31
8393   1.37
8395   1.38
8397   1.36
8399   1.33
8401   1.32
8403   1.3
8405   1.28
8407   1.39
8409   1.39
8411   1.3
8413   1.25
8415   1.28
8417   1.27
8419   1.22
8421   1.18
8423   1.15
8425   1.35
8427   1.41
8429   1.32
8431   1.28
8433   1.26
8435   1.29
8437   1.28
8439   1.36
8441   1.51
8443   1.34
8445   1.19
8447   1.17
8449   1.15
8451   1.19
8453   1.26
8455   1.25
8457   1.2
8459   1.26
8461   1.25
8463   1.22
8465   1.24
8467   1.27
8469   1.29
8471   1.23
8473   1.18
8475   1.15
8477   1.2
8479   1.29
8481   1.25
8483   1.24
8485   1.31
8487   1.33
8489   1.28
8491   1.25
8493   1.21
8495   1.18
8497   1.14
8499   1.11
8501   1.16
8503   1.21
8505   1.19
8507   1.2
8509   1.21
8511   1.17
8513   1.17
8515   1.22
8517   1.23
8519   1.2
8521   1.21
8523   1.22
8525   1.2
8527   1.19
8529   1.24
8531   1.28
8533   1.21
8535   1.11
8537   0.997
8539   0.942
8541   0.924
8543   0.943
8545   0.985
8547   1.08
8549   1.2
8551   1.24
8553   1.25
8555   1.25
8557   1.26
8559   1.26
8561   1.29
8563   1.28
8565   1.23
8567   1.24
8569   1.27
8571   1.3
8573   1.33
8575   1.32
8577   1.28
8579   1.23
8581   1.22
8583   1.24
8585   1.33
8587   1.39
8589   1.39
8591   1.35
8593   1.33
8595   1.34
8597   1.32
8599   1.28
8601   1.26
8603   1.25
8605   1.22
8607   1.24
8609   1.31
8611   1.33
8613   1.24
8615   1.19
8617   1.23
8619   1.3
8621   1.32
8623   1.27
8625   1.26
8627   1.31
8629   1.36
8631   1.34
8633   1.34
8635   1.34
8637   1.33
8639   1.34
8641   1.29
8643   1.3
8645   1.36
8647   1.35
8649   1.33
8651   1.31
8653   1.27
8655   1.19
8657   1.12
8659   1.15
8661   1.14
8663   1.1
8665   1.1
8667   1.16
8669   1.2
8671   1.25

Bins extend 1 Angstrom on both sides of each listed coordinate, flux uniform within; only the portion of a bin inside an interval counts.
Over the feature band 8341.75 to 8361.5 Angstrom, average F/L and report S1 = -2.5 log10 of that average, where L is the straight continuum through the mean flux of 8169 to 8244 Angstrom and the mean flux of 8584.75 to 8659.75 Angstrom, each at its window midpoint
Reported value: 0.04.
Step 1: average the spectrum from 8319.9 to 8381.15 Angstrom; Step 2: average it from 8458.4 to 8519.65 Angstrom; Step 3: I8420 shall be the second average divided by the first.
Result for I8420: 0.9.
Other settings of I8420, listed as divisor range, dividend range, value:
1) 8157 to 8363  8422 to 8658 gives 0.93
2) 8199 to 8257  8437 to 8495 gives 0.94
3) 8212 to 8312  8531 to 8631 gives 0.92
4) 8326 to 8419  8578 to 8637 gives 1.00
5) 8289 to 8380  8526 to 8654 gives 0.94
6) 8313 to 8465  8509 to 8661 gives 0.96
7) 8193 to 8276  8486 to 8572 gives 0.88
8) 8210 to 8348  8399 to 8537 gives 0.92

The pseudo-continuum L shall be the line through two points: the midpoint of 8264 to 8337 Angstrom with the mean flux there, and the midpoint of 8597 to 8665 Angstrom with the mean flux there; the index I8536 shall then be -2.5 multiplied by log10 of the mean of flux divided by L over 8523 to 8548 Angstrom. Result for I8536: 0.18 mag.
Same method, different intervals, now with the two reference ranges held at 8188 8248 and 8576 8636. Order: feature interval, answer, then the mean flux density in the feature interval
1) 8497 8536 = 0.09 mag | 1.19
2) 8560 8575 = 0.02 mag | 1.28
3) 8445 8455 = 0.10 mag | 1.2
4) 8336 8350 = 0.04 mag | 1.28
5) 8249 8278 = -0.02 mag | 1.35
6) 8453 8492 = 0.05 mag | 1.25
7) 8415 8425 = 0.08 mag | 1.23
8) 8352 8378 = 0.02 mag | 1.3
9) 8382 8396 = 0.01 mag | 1.31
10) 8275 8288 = 0.01 mag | 1.32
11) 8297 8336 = -0.04 mag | 1.38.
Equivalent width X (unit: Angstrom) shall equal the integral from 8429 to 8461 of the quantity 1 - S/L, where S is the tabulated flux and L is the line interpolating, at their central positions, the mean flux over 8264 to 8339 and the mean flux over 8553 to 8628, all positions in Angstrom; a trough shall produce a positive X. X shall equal 1.3 Angstrom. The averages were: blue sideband 1.36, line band 1.27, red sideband 1.28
